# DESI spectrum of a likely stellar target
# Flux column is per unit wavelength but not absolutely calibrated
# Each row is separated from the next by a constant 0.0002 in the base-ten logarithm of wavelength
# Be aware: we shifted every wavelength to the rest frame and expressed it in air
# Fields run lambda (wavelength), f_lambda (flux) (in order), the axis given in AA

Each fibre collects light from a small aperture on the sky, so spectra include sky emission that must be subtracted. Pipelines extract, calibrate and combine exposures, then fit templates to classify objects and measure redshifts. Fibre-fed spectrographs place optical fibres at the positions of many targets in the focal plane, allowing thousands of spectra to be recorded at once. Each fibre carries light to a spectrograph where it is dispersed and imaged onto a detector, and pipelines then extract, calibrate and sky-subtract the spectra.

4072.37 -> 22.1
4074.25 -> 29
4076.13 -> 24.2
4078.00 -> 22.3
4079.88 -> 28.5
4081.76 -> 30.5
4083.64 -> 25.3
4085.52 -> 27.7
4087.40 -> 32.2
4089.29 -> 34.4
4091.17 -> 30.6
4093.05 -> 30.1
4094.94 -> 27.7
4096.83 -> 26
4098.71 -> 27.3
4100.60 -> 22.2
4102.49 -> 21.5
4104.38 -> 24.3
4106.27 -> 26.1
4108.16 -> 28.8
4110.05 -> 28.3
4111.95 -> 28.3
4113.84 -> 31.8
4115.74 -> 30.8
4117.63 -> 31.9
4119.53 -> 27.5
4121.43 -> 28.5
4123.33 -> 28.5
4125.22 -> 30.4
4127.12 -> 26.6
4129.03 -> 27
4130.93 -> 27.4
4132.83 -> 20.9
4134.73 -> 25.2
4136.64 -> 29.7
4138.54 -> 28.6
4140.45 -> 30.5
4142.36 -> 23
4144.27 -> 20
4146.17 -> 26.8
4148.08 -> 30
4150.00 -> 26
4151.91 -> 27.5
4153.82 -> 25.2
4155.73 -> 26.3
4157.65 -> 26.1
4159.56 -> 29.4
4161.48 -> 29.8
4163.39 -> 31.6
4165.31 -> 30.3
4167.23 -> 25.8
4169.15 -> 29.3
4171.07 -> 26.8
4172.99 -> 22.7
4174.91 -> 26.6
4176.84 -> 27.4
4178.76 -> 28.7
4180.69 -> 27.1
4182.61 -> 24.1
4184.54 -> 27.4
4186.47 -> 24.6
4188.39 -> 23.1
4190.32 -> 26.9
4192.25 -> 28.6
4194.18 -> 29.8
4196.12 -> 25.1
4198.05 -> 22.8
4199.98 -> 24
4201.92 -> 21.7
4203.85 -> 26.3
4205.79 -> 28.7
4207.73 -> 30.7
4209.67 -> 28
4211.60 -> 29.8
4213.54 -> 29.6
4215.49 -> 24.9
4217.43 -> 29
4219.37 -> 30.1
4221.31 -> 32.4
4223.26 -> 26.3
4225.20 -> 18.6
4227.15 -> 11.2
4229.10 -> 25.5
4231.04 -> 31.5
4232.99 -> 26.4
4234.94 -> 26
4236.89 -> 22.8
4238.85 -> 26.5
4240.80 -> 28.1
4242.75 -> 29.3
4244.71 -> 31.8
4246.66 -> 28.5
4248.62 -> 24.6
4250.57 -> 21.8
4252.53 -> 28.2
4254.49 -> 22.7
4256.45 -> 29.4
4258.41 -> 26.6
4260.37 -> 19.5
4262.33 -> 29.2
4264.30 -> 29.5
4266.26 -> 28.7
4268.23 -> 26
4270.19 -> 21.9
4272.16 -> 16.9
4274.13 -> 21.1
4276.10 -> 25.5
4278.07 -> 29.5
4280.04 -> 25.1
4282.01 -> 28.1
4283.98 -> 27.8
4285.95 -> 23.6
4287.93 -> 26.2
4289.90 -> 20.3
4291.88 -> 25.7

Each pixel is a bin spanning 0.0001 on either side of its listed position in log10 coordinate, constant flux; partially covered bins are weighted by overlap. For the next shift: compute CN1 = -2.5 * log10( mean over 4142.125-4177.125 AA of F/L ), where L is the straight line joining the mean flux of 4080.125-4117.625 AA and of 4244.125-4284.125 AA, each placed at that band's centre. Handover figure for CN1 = 0.01 mag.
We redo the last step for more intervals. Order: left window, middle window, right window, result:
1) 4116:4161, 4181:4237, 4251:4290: 0.00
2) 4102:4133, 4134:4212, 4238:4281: 0.01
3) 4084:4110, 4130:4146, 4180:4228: 0.05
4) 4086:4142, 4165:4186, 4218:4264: 0.01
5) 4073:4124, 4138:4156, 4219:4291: 0.03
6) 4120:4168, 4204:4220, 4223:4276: -0.11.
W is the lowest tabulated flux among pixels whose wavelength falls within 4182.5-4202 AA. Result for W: 21.7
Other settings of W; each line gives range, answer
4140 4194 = 20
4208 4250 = 11.2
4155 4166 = 26.1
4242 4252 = 21.8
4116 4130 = 26.6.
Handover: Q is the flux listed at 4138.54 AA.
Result 28.6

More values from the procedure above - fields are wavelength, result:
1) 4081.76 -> 30.5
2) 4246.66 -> 28.5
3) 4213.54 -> 29.6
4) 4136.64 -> 29.7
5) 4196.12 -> 25.1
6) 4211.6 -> 29.8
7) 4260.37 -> 19.5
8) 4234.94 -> 26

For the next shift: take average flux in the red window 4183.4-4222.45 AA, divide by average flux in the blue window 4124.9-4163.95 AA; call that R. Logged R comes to 1.0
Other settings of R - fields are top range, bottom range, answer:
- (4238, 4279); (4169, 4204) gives 1.00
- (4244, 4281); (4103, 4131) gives 0.90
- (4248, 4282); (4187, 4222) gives 0.92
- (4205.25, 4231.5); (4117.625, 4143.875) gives 0.98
